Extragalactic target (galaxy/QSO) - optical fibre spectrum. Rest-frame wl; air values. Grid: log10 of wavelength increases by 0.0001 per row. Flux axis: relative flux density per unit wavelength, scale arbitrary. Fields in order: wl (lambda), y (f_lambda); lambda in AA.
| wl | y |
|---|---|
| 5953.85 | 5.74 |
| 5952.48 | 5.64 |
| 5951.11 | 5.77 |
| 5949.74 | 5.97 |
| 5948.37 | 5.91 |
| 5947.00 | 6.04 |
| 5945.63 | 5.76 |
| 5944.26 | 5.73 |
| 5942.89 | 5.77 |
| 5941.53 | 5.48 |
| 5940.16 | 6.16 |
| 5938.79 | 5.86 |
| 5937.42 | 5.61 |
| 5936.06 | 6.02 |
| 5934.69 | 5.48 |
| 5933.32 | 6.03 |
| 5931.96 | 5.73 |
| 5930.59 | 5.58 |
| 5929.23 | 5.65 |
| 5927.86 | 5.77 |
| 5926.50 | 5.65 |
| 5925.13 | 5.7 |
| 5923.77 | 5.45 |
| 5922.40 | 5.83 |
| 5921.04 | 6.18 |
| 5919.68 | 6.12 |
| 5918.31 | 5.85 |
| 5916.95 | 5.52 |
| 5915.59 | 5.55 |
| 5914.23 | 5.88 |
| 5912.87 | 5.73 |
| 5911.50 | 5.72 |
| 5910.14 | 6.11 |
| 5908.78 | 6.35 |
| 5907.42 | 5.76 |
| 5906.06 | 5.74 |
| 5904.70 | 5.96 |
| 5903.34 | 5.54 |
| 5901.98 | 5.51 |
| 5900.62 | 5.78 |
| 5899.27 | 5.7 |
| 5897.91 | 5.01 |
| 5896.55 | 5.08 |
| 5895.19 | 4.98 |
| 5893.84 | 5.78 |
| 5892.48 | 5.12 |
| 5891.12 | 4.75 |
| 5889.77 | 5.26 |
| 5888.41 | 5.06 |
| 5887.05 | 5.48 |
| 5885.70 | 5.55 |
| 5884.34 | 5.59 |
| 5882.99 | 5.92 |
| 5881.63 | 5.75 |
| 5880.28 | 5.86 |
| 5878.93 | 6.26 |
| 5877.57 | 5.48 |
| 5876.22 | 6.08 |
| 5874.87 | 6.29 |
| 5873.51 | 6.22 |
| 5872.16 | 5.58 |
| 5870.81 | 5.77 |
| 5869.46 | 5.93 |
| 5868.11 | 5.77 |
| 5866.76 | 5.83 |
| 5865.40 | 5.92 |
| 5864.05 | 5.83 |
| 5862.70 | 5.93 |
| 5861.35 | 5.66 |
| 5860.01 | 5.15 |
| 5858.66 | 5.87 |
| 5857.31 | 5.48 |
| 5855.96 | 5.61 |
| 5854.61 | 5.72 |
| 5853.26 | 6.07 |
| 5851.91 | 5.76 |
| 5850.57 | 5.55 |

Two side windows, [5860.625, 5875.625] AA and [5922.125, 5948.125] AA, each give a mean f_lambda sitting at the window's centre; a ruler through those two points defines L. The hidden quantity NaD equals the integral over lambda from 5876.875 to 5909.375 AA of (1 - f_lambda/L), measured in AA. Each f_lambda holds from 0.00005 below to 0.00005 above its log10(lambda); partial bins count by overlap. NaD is 1.6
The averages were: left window 5.88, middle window 5.55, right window 5.75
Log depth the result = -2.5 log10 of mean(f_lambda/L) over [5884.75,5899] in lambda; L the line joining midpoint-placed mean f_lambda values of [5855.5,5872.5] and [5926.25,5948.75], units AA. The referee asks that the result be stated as 0.10 mag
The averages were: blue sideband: 5.72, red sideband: 5.78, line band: 5.23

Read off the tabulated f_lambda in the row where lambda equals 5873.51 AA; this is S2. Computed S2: 6.22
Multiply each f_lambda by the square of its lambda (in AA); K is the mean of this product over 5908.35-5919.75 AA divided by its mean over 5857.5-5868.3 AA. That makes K 1.04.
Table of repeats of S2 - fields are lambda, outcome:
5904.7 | 5.96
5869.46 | 5.93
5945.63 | 5.76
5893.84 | 5.78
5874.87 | 6.29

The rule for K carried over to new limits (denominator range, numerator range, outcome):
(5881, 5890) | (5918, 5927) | 1.07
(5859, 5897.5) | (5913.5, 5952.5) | 1.05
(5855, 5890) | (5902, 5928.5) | 1.03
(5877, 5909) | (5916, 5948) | 1.06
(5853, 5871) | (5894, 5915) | 1.00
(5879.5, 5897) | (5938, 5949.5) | 1.10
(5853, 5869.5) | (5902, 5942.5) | 1.03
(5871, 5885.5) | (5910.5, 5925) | 1.00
